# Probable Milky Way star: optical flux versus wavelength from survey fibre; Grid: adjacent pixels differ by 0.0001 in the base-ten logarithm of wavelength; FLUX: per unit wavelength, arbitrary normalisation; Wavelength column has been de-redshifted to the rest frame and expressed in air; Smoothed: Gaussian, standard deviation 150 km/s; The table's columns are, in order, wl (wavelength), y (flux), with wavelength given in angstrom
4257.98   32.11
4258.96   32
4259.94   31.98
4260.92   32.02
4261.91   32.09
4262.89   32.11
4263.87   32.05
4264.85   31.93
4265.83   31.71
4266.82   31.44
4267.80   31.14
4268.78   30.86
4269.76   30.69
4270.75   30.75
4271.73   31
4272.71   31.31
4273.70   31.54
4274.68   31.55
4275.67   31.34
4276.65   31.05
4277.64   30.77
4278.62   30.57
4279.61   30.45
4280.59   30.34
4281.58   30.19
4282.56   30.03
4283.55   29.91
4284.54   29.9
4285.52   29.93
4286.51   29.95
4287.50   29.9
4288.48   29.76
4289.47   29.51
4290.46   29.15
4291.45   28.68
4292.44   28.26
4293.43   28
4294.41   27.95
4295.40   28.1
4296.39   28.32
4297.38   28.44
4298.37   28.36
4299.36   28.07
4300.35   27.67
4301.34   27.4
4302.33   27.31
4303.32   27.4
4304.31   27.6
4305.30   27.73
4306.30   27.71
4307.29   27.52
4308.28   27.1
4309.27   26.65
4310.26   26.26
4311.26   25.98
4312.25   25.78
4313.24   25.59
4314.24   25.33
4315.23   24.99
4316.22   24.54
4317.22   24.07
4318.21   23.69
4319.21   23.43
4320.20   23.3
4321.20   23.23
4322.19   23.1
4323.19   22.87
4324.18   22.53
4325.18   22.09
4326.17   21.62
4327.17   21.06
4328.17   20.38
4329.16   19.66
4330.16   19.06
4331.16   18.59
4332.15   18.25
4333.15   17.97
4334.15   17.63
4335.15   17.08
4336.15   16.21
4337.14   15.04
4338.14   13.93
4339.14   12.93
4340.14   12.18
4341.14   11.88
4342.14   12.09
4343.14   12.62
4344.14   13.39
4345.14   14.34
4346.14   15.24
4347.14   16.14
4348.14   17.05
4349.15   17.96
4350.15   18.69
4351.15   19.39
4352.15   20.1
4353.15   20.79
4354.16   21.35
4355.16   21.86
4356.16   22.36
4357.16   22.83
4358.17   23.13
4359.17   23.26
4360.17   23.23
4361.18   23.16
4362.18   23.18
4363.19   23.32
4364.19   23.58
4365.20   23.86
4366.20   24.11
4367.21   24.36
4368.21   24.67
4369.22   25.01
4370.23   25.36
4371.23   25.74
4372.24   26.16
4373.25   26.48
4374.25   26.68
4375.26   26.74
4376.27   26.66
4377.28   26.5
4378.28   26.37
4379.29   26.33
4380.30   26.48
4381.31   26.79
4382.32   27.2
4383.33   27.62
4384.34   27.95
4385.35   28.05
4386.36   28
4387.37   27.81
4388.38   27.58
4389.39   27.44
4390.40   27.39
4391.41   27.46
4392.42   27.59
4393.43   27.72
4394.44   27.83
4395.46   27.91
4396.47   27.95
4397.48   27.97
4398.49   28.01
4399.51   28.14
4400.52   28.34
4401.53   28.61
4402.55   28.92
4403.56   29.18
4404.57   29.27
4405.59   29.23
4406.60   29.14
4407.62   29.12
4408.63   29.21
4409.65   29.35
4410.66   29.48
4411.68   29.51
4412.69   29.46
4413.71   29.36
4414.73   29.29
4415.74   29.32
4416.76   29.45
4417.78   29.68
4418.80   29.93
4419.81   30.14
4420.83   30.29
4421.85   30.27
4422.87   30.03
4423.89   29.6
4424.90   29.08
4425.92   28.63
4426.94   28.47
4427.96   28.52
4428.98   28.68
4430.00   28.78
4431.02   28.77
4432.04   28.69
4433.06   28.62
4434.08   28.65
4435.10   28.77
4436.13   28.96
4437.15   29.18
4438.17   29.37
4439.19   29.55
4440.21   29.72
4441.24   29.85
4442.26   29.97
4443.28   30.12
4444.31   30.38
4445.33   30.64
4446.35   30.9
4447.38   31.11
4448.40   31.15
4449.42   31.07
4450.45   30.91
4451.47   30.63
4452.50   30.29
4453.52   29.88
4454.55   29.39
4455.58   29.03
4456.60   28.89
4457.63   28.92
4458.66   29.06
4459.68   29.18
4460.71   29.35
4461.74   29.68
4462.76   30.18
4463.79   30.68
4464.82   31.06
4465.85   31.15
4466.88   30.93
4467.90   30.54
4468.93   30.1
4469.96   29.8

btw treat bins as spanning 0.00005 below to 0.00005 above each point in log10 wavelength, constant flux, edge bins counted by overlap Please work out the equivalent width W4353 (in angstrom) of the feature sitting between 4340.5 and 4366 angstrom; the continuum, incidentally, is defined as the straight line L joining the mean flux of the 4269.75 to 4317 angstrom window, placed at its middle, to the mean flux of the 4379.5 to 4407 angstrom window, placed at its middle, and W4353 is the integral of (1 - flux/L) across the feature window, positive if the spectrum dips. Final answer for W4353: 8.0 angstrom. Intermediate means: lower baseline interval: 28.6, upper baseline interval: 28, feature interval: 19.4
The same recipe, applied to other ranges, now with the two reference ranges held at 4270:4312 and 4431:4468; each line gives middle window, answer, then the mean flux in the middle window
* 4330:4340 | 4.39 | 16.4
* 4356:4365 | 1.91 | 23.2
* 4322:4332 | 2.83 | 20.9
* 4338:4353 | 7.14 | 15.4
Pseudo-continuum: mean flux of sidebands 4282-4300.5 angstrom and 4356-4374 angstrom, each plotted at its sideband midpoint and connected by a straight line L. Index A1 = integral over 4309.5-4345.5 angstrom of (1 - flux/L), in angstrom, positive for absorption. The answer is 9.3 angstrom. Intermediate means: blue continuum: 29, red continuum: 24.2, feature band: 19.9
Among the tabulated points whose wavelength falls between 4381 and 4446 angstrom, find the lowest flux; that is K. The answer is 26.79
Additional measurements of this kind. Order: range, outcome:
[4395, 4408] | 27.91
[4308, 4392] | 11.88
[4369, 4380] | 25.01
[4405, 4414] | 29.12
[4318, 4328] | 21.06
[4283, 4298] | 27.95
